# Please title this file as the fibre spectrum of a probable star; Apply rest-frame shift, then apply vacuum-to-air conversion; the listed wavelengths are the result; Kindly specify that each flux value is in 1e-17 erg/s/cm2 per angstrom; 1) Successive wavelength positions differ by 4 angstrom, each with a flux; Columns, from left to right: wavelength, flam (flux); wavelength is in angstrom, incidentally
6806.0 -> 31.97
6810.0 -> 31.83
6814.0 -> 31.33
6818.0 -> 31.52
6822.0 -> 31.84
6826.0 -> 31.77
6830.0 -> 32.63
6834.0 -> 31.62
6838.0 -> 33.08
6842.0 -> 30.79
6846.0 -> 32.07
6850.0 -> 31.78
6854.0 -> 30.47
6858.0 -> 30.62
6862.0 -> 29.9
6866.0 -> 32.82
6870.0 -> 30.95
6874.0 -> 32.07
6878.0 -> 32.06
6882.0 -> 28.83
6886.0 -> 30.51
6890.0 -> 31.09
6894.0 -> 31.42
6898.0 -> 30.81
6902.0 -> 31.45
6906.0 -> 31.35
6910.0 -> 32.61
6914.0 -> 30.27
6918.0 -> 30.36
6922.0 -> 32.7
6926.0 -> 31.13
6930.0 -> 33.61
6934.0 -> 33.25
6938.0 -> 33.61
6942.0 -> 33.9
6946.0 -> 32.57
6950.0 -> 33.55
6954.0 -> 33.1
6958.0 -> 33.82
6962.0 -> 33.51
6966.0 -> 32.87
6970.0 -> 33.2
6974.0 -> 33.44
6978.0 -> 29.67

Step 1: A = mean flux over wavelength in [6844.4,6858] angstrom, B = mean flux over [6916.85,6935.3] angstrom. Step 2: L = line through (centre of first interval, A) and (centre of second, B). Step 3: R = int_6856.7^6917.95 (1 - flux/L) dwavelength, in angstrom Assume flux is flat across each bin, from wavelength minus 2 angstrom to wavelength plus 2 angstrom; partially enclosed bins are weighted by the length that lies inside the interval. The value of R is 1.3 angstrom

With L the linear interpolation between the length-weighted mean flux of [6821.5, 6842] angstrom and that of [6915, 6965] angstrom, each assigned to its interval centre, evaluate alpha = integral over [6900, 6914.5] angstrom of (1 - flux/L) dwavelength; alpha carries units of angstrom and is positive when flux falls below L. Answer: 0.5 angstrom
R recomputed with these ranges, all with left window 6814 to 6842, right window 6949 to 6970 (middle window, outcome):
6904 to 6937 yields 1.0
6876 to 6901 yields 1.4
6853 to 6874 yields 0.8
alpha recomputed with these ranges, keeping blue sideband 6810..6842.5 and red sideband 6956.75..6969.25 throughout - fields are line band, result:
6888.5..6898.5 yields 0.44 angstrom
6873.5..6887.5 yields 0.74 angstrom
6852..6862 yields 0.56 angstrom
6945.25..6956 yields 0.03 angstrom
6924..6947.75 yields 0.03 angstrom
